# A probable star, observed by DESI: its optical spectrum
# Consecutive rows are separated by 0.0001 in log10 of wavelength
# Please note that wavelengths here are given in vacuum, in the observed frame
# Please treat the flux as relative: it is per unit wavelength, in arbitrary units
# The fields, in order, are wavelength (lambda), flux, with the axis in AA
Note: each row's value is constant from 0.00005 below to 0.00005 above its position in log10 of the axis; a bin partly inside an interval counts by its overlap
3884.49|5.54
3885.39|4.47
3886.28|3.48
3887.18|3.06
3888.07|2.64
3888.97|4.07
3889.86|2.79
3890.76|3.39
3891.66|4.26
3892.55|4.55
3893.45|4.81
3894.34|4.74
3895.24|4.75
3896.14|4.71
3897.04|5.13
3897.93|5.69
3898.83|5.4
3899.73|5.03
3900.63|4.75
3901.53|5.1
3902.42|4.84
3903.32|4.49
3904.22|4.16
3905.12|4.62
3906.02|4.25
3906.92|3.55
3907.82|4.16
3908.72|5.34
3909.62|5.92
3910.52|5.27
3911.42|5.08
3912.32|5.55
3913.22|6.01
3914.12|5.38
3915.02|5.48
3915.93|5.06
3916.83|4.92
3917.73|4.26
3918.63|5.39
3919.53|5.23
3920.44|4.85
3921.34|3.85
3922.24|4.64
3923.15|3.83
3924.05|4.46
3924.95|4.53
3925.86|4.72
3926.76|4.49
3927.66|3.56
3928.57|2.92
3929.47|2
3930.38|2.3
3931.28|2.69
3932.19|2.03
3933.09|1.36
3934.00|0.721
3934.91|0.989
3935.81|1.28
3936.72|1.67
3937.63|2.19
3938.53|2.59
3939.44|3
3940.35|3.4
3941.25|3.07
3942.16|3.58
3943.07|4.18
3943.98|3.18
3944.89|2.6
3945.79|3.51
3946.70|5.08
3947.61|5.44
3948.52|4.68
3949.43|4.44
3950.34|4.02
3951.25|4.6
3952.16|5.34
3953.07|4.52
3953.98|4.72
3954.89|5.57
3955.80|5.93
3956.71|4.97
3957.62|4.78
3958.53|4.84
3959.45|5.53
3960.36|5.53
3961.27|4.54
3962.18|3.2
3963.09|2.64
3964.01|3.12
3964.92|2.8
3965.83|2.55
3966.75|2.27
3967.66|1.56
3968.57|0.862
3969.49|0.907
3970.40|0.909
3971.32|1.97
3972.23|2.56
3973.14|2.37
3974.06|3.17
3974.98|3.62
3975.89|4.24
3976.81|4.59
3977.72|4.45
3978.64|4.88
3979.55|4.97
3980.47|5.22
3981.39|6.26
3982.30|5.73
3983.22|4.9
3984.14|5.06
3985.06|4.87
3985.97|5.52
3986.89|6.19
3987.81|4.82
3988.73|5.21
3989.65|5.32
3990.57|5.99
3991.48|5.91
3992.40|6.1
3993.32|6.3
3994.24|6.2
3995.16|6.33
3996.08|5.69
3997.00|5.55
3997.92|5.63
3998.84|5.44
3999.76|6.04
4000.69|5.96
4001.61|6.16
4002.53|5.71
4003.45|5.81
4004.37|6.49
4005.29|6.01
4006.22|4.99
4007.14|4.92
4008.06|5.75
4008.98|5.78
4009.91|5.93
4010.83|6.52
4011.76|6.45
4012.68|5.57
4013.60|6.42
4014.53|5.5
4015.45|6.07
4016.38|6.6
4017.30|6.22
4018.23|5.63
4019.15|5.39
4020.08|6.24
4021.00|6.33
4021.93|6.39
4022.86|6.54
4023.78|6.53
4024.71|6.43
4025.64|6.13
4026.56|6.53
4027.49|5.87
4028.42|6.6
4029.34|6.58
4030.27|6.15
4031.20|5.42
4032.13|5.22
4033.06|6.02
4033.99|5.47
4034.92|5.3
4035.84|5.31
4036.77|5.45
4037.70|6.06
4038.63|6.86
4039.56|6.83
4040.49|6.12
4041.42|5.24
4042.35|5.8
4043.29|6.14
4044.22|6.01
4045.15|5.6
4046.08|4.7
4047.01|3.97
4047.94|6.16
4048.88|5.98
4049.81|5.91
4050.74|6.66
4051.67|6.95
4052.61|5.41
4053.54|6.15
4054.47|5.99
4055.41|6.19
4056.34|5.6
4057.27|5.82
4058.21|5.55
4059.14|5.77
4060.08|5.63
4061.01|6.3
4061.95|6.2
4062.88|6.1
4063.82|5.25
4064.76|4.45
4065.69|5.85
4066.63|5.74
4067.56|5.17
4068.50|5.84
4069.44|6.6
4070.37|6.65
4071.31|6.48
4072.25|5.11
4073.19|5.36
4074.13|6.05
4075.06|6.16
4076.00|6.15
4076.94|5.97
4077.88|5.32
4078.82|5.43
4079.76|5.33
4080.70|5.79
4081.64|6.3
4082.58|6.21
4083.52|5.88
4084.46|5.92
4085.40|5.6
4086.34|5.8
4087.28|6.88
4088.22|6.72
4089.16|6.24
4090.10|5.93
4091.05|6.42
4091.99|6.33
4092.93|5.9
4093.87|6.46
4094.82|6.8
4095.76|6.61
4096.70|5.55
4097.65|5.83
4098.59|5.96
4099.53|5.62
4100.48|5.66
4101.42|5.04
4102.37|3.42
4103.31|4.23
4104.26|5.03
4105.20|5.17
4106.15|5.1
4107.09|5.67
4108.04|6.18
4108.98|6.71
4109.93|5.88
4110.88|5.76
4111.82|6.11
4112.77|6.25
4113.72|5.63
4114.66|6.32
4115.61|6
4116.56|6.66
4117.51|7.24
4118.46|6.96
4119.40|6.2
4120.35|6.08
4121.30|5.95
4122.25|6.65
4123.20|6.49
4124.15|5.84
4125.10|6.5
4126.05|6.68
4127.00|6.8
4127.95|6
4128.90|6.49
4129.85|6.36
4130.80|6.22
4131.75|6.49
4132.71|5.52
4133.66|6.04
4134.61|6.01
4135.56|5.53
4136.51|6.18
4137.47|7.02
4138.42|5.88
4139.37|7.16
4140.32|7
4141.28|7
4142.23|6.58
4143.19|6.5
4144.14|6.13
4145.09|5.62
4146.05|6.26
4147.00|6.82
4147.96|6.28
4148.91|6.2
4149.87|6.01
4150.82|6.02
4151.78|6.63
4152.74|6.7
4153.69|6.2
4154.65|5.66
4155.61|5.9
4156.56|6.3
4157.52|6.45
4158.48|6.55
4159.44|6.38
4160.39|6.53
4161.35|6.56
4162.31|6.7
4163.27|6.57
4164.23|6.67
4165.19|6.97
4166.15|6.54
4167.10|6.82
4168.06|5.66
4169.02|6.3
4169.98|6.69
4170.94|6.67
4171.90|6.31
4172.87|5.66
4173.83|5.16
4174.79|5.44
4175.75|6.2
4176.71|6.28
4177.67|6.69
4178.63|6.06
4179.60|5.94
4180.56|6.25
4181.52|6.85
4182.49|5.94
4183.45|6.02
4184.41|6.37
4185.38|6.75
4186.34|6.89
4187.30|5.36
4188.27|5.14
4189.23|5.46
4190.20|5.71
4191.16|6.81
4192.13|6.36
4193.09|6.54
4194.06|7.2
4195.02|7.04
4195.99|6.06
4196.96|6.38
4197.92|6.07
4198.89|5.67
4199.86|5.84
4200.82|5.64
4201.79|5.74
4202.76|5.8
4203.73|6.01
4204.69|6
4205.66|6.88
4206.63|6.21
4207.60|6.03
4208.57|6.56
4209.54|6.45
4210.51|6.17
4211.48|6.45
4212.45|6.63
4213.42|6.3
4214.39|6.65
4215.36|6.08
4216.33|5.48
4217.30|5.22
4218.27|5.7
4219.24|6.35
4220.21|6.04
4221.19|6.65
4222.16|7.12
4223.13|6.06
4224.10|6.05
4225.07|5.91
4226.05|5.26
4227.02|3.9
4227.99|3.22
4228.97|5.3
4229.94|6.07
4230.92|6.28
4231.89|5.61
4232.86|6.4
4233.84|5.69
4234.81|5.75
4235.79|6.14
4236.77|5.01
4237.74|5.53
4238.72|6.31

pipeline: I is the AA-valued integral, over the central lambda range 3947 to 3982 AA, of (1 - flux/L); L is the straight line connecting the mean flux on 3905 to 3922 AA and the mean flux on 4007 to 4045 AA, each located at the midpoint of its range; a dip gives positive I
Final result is 9.7 AA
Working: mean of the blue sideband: 4.96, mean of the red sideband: 6.01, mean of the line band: 3.92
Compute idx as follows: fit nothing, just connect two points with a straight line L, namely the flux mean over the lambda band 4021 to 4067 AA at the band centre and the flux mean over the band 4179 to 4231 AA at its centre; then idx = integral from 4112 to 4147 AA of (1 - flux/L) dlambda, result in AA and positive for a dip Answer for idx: -2.1 AA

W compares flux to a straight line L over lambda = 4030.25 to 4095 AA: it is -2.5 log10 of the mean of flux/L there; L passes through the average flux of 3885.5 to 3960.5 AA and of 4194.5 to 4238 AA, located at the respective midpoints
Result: -0.17 mag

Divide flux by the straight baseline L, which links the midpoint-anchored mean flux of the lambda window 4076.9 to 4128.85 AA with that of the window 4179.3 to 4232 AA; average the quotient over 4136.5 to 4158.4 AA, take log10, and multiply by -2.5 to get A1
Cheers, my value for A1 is -0.06 mag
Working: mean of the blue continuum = 5.99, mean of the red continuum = 6.05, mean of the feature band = 6.38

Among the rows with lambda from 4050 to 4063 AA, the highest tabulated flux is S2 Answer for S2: 6.95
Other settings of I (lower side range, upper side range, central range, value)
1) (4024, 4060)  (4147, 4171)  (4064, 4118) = 2.1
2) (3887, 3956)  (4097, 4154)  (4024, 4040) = -2.6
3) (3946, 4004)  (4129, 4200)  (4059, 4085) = -1.7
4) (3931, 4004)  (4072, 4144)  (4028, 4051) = -3.1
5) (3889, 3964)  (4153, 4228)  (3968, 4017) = -4.3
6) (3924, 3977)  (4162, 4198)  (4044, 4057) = -3.3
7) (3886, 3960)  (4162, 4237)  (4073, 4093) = -2.7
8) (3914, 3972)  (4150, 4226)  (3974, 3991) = -4.3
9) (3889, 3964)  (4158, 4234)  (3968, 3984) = 3.2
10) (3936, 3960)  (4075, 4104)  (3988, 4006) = -4.4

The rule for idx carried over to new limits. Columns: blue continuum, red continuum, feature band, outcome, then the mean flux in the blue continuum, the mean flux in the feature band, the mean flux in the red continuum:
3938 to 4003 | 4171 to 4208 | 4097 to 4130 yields -2.4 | 4.41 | 5.95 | 6.13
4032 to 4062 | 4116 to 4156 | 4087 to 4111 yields 1.3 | 5.83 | 5.8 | 6.34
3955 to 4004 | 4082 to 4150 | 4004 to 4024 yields -4.2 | 4.57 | 6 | 6.12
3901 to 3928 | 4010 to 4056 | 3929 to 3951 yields 9.2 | 4.77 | 2.93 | 5.99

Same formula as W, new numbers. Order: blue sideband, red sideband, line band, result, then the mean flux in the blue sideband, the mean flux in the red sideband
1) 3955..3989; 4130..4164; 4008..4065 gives -0.22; 4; 6.33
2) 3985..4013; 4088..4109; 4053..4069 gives 0.00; 5.79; 5.73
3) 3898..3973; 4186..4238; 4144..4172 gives -0.15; 3.87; 5.98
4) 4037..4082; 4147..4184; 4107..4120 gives -0.04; 5.84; 6.29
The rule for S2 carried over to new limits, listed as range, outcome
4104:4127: 7.24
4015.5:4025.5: 6.6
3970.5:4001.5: 6.33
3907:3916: 6.01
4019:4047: 6.86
